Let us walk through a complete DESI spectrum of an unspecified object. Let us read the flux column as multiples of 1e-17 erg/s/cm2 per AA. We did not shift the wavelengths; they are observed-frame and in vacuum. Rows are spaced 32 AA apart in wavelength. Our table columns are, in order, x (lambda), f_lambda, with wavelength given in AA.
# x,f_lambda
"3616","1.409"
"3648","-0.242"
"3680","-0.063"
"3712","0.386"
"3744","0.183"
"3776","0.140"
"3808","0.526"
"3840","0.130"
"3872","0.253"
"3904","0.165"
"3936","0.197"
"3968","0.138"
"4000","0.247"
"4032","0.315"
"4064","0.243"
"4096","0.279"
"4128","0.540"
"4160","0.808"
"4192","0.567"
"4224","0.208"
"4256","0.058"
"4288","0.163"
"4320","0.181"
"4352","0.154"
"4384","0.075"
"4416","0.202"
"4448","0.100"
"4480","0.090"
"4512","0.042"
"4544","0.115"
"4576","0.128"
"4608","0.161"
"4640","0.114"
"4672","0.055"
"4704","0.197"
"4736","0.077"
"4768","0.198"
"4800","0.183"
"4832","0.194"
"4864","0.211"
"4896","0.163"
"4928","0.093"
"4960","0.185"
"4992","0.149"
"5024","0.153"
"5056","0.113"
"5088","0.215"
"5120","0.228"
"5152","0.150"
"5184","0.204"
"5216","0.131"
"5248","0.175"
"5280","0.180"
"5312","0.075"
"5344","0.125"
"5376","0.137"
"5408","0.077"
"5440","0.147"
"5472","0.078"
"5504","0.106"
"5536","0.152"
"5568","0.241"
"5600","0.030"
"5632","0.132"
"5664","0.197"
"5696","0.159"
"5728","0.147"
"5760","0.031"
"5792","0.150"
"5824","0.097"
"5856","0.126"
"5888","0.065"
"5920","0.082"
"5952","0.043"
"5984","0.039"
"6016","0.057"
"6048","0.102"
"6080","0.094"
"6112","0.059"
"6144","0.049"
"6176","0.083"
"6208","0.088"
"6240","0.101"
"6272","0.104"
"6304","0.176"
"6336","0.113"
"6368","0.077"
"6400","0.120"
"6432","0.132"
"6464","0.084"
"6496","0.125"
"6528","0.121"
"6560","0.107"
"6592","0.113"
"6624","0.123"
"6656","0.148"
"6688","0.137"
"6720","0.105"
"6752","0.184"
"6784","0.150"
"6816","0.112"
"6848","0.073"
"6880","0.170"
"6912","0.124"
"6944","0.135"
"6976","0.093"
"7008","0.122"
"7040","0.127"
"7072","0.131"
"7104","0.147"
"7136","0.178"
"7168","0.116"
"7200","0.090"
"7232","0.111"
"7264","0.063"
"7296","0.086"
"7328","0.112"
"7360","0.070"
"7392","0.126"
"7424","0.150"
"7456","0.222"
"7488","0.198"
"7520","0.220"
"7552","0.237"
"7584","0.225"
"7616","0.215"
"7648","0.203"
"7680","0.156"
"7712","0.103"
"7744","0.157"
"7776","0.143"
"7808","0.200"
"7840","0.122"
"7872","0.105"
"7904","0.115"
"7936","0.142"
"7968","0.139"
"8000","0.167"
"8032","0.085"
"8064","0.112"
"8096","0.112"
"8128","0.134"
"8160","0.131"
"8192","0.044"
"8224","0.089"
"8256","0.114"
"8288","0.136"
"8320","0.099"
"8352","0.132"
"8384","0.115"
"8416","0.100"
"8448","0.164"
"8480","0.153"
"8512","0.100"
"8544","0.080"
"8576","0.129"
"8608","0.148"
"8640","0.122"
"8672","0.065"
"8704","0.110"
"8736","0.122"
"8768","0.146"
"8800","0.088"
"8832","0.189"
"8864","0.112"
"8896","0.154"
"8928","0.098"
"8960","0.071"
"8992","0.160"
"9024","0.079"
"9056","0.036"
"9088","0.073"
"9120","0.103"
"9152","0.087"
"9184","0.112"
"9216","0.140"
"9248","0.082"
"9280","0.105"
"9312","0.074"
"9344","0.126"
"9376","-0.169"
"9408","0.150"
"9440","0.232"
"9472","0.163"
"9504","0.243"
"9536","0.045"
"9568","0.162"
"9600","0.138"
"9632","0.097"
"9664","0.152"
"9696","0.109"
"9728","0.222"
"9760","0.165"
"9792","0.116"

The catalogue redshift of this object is 1.694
